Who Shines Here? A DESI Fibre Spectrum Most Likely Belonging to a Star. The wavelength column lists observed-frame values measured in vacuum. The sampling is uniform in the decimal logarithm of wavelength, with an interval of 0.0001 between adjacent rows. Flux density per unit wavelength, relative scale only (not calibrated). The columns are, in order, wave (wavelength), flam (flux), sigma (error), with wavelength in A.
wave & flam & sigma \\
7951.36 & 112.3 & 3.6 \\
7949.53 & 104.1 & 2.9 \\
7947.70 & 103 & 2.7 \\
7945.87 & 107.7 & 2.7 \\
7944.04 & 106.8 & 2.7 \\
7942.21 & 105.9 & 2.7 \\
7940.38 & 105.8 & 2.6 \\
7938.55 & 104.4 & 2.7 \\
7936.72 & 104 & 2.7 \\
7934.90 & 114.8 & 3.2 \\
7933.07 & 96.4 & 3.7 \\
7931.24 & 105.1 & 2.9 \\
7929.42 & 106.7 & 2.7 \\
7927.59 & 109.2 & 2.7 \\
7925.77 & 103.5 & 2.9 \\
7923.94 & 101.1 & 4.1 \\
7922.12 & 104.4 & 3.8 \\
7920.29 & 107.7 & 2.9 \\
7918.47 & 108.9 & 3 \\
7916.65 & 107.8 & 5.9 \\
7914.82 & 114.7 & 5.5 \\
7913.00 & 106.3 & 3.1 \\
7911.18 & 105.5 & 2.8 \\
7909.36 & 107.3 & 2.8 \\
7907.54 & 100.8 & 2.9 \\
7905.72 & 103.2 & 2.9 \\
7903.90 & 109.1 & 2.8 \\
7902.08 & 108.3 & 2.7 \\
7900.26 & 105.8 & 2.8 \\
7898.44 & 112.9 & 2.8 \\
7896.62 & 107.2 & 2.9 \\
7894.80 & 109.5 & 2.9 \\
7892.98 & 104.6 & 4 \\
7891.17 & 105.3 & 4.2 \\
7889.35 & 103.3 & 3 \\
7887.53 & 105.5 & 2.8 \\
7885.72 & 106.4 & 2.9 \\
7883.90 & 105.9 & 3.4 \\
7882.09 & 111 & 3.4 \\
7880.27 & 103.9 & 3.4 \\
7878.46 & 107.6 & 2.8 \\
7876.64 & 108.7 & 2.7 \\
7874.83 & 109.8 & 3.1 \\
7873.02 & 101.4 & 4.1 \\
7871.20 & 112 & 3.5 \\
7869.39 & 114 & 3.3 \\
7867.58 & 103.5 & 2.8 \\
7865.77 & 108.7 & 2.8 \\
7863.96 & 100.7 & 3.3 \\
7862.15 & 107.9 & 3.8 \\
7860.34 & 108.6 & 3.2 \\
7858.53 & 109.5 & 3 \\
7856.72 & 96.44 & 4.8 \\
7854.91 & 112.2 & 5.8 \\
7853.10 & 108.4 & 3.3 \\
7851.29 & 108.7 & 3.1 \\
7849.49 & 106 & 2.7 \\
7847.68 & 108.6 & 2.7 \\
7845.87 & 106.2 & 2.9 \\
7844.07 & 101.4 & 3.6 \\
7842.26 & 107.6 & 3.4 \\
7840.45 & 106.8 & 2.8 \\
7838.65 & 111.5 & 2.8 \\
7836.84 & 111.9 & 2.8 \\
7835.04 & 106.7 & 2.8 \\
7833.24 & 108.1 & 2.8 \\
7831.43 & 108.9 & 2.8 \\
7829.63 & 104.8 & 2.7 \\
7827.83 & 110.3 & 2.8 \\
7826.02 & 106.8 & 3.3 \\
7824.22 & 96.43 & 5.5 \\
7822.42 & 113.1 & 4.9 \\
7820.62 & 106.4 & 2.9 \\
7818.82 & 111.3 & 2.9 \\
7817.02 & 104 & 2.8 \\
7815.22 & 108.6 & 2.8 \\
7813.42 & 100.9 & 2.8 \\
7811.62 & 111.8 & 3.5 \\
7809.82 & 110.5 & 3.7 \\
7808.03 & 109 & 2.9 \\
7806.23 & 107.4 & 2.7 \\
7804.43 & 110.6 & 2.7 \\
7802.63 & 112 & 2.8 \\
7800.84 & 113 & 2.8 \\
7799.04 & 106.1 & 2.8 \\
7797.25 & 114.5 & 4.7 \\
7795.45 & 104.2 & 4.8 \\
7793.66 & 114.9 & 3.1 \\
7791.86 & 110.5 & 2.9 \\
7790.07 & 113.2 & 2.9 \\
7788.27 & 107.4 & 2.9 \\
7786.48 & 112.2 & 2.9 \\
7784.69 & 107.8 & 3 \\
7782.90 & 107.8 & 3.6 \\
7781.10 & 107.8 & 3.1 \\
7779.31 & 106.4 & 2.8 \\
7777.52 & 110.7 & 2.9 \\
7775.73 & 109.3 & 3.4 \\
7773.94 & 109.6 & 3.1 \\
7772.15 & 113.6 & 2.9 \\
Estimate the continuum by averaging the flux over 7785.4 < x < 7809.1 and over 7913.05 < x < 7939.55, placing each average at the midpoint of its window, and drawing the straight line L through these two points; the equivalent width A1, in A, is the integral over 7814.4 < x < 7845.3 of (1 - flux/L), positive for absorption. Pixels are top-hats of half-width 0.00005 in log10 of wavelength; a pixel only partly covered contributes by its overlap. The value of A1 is 0.6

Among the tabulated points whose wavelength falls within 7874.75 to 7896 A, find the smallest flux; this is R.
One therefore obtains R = 103.3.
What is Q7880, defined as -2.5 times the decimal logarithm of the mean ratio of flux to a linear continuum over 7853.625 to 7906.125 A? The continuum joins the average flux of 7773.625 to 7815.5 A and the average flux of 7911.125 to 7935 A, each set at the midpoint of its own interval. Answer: 0.00 mag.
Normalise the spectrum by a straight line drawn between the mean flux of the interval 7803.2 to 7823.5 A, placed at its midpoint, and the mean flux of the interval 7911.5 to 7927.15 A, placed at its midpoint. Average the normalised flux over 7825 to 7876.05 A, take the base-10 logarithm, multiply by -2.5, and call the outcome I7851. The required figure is 0.00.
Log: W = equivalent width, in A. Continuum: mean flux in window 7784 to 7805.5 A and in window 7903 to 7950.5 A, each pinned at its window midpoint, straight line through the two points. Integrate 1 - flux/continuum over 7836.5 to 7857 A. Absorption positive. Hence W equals 0.3 A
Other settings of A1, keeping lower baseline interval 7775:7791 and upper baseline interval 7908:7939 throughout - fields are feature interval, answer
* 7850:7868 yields 0.2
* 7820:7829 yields 0.1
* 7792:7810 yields -0.2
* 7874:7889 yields 0.0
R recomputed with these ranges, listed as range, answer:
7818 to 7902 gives 96.43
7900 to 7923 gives 100.8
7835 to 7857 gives 96.44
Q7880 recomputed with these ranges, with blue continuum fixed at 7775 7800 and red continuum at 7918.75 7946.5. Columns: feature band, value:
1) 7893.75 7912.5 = -0.01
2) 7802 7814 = 0.00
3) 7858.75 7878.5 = 0.00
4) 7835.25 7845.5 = 0.00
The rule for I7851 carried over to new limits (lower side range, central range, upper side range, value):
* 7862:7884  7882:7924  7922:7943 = -0.01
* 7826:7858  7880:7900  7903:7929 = 0.00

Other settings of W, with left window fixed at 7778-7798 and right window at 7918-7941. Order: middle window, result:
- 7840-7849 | 0.2 A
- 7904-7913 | 0.1 A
